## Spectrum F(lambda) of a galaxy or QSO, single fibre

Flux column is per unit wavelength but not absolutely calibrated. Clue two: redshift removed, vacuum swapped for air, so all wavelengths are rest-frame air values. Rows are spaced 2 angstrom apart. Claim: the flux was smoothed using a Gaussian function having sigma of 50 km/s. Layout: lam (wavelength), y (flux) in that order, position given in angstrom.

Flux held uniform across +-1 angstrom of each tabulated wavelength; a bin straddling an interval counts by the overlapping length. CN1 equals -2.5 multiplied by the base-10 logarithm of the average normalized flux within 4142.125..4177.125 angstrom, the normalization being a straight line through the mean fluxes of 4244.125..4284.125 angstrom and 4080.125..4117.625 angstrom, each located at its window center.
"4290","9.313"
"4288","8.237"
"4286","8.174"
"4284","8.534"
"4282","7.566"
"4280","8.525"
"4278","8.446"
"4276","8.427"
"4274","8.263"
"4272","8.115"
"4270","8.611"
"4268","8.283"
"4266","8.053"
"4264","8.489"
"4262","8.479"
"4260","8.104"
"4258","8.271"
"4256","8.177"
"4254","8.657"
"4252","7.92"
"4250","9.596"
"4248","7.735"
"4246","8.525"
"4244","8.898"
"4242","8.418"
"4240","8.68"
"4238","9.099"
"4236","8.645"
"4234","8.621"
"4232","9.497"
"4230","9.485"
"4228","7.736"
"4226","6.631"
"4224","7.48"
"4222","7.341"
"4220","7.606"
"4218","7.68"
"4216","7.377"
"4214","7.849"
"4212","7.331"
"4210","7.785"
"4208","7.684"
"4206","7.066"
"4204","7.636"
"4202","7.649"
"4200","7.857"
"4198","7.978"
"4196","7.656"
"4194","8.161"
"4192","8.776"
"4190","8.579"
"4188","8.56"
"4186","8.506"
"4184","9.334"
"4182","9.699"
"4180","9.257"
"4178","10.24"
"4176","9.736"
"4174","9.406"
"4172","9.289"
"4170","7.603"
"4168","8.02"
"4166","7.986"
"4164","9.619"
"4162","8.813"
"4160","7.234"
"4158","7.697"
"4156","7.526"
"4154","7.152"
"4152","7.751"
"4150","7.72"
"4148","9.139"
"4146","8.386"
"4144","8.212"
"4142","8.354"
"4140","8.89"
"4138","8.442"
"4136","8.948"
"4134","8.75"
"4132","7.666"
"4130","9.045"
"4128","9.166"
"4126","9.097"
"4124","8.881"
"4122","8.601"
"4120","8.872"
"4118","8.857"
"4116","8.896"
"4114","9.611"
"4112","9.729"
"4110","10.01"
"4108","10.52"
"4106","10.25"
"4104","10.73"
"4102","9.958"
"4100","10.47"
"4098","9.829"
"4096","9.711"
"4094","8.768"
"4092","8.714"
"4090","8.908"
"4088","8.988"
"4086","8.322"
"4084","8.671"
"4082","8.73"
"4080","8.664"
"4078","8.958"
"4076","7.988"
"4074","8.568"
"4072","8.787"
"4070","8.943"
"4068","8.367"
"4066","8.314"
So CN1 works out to 0.09 mag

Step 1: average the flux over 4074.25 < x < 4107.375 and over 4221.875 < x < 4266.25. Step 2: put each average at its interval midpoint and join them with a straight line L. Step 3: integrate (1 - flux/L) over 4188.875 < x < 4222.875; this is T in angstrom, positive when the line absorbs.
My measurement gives 3.3 angstrom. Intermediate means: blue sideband 9.23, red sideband 8.4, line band 7.77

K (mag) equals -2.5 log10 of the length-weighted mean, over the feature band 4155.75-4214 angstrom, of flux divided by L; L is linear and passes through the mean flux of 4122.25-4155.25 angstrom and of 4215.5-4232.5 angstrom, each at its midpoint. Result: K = -0.03 mag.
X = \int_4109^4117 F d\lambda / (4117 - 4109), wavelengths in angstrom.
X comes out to 9.56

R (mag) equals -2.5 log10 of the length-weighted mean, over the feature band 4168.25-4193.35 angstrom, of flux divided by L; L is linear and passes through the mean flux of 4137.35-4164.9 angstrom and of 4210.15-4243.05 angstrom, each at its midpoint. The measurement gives -0.11 mag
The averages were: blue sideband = 8.2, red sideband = 8.09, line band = 9.04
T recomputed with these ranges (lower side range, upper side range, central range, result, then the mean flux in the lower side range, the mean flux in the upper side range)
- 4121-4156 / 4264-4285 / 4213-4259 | 0.44 angstrom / 8.46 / 8.29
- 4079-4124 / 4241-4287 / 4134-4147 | 0.79 angstrom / 9.34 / 8.36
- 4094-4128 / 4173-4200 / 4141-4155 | 1.72 angstrom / 9.59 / 8.88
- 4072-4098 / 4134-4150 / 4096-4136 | -3.39 angstrom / 8.79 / 8.58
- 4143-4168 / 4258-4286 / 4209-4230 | 1.61 angstrom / 8.1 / 8.29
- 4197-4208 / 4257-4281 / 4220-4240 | -0.84 angstrom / 7.64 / 8.34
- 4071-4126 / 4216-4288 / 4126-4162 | 2.69 angstrom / 9.22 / 8.29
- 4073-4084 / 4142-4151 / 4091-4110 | -3.07 angstrom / 8.59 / 8.36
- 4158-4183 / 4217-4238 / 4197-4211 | 1.26 angstrom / 8.86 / 8.12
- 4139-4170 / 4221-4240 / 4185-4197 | -0.22 angstrom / 8.15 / 8.3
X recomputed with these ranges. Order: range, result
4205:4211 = 7.51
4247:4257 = 8.42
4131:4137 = 8.45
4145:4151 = 8.41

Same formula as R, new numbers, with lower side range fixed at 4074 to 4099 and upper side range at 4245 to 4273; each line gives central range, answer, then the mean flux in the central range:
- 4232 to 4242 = -0.05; 8.8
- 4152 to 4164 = 0.10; 7.85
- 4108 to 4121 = -0.08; 9.42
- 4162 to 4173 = 0.01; 8.53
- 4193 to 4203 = 0.09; 7.86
